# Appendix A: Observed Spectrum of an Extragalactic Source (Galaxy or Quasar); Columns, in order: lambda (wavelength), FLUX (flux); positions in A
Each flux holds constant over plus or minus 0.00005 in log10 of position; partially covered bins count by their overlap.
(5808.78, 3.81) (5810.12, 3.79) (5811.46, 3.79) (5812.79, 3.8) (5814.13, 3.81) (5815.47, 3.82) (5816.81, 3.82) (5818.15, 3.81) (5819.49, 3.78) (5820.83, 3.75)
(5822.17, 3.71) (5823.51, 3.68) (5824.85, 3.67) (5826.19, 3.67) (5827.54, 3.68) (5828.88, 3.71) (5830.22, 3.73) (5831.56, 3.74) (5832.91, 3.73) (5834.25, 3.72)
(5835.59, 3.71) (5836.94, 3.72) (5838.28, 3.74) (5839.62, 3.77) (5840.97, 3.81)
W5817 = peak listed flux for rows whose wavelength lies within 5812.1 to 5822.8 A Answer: 3.82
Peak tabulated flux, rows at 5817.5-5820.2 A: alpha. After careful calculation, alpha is 3.81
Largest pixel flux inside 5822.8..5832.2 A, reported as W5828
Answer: 3.74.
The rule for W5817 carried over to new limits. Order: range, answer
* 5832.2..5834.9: 3.73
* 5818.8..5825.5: 3.78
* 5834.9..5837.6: 3.72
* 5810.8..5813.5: 3.8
